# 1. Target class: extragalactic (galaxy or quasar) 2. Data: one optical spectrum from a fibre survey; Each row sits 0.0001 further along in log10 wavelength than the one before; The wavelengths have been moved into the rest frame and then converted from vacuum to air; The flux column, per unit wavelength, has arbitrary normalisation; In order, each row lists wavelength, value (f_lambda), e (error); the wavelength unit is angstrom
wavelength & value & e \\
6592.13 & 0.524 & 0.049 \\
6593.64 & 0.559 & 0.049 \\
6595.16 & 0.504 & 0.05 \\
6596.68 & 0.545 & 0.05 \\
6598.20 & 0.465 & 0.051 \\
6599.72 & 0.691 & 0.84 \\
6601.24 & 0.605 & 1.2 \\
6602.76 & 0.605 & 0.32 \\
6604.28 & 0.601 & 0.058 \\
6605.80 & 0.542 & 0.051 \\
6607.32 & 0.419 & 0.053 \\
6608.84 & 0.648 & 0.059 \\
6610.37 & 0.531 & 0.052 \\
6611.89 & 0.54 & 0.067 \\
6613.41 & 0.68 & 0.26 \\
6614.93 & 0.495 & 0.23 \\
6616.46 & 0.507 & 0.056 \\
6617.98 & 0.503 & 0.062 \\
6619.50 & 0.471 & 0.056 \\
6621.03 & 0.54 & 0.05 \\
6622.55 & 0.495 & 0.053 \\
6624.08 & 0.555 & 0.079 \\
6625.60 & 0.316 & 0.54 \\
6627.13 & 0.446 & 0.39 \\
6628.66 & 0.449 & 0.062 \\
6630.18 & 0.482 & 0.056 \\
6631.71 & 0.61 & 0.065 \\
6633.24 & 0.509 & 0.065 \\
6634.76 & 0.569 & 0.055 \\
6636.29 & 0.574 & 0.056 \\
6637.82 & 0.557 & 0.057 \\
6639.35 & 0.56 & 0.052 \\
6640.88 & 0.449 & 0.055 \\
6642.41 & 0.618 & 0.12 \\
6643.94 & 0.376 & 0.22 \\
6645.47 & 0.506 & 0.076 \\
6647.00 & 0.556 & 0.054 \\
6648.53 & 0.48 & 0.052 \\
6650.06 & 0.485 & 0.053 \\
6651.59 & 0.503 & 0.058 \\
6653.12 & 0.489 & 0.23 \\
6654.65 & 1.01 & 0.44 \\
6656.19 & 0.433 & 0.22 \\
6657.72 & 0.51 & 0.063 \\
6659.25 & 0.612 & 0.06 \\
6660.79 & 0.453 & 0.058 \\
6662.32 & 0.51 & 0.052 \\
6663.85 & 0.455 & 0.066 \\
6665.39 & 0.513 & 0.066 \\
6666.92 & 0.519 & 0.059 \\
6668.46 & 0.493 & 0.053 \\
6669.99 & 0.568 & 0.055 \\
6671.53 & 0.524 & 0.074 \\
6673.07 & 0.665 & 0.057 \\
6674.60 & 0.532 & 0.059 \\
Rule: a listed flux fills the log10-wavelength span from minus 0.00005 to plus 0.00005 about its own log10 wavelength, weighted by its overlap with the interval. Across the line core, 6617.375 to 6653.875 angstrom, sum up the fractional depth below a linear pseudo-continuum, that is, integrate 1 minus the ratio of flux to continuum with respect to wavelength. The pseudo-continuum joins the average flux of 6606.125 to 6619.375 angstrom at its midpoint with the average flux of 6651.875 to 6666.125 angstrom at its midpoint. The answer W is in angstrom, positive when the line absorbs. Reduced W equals 2.72 angstrom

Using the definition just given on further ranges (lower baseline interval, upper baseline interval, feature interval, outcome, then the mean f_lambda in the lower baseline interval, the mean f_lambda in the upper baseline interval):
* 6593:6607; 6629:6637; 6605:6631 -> 2.2 angstrom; 0.564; 0.544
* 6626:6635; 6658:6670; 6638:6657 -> -1.2 angstrom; 0.5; 0.512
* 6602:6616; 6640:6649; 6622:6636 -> 0.8 angstrom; 0.561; 0.499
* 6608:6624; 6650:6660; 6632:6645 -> 0.8 angstrom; 0.541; 0.584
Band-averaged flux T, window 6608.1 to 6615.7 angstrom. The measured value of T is 0.578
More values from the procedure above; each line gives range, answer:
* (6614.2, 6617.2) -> 0.5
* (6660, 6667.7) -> 0.49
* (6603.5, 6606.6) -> 0.57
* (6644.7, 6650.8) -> 0.507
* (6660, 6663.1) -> 0.482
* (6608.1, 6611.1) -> 0.588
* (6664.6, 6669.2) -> 0.508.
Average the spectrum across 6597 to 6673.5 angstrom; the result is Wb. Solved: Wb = 0.533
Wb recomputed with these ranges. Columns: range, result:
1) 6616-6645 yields 0.505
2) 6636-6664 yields 0.535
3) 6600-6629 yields 0.527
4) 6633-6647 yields 0.527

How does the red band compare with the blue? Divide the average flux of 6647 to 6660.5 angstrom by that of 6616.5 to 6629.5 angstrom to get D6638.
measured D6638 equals 1.2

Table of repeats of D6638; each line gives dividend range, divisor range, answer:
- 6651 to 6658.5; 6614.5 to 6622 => 1.17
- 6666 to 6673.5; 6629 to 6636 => 1.02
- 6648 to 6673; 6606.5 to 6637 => 1.04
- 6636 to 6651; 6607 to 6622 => 0.96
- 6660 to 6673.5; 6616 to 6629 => 1.09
